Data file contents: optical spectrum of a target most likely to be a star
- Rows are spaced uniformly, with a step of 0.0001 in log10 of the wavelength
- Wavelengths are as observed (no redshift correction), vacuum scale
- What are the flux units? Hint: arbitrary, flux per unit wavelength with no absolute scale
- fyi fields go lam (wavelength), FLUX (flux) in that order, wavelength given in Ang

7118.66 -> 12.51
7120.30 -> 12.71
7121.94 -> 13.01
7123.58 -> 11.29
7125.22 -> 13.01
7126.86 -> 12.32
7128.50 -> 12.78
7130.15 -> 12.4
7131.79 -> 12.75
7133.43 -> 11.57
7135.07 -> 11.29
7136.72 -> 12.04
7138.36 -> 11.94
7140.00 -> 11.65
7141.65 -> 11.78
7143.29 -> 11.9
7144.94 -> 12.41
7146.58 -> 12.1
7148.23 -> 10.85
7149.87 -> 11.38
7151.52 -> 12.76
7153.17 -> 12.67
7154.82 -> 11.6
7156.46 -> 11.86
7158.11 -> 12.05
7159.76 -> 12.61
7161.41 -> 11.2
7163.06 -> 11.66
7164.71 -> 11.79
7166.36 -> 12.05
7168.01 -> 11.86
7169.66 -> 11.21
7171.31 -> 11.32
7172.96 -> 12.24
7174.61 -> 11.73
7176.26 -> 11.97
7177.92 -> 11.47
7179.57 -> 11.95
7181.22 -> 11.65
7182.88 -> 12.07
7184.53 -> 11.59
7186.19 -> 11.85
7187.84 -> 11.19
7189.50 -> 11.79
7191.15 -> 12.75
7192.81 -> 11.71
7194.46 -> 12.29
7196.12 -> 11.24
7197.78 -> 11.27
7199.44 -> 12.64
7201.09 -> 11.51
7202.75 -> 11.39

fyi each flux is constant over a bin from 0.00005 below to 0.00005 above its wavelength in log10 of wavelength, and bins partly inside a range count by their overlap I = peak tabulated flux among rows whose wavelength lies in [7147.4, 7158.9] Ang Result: 12.76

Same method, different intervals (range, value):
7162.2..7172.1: 12.05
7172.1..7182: 12.24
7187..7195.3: 12.75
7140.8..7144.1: 11.9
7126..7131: 12.78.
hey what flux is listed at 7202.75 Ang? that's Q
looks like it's 11.39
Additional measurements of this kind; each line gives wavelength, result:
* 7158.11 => 12.05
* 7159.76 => 12.61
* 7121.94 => 13.01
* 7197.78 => 11.27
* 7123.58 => 11.29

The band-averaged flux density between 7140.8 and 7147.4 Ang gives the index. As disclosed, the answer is 12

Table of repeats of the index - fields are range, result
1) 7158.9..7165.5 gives 11.8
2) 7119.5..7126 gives 12.5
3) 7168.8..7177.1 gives 11.7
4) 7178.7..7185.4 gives 11.8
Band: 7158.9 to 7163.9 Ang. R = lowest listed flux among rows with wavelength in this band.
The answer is 11.2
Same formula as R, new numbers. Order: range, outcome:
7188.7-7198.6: 11.24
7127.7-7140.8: 11.29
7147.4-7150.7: 10.85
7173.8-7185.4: 11.47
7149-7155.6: 11.38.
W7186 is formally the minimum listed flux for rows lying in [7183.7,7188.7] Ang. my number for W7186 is 11.19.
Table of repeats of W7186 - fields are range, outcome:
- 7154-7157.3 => 11.6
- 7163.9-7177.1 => 11.21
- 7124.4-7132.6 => 12.32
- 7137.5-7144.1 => 11.65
